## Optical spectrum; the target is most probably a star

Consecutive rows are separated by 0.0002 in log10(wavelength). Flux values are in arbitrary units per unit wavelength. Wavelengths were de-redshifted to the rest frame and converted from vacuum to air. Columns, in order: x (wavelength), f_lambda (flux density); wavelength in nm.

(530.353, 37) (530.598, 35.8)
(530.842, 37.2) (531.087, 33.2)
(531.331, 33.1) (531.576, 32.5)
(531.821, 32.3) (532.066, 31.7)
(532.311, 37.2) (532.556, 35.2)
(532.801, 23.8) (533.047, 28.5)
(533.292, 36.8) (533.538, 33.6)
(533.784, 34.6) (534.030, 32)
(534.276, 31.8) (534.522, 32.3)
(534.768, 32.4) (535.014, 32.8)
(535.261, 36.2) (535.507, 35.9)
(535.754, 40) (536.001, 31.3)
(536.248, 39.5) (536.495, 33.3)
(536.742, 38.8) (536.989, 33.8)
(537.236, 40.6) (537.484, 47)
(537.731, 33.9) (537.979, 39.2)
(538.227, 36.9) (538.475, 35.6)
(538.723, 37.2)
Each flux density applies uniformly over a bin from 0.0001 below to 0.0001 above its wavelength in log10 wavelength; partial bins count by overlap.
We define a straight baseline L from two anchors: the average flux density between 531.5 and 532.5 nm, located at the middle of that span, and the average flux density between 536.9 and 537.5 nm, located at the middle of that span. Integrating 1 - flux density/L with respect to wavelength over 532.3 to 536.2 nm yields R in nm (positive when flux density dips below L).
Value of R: 0.30 nm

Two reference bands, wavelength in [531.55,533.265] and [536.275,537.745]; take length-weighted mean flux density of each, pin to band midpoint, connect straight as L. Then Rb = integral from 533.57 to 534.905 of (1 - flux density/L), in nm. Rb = 0.07 nm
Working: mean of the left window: 31.8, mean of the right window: 38.3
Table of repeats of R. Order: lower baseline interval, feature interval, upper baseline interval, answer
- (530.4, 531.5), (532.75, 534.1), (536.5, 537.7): 0.169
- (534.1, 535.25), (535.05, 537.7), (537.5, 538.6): -0.170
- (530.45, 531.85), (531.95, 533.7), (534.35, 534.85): 0.043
